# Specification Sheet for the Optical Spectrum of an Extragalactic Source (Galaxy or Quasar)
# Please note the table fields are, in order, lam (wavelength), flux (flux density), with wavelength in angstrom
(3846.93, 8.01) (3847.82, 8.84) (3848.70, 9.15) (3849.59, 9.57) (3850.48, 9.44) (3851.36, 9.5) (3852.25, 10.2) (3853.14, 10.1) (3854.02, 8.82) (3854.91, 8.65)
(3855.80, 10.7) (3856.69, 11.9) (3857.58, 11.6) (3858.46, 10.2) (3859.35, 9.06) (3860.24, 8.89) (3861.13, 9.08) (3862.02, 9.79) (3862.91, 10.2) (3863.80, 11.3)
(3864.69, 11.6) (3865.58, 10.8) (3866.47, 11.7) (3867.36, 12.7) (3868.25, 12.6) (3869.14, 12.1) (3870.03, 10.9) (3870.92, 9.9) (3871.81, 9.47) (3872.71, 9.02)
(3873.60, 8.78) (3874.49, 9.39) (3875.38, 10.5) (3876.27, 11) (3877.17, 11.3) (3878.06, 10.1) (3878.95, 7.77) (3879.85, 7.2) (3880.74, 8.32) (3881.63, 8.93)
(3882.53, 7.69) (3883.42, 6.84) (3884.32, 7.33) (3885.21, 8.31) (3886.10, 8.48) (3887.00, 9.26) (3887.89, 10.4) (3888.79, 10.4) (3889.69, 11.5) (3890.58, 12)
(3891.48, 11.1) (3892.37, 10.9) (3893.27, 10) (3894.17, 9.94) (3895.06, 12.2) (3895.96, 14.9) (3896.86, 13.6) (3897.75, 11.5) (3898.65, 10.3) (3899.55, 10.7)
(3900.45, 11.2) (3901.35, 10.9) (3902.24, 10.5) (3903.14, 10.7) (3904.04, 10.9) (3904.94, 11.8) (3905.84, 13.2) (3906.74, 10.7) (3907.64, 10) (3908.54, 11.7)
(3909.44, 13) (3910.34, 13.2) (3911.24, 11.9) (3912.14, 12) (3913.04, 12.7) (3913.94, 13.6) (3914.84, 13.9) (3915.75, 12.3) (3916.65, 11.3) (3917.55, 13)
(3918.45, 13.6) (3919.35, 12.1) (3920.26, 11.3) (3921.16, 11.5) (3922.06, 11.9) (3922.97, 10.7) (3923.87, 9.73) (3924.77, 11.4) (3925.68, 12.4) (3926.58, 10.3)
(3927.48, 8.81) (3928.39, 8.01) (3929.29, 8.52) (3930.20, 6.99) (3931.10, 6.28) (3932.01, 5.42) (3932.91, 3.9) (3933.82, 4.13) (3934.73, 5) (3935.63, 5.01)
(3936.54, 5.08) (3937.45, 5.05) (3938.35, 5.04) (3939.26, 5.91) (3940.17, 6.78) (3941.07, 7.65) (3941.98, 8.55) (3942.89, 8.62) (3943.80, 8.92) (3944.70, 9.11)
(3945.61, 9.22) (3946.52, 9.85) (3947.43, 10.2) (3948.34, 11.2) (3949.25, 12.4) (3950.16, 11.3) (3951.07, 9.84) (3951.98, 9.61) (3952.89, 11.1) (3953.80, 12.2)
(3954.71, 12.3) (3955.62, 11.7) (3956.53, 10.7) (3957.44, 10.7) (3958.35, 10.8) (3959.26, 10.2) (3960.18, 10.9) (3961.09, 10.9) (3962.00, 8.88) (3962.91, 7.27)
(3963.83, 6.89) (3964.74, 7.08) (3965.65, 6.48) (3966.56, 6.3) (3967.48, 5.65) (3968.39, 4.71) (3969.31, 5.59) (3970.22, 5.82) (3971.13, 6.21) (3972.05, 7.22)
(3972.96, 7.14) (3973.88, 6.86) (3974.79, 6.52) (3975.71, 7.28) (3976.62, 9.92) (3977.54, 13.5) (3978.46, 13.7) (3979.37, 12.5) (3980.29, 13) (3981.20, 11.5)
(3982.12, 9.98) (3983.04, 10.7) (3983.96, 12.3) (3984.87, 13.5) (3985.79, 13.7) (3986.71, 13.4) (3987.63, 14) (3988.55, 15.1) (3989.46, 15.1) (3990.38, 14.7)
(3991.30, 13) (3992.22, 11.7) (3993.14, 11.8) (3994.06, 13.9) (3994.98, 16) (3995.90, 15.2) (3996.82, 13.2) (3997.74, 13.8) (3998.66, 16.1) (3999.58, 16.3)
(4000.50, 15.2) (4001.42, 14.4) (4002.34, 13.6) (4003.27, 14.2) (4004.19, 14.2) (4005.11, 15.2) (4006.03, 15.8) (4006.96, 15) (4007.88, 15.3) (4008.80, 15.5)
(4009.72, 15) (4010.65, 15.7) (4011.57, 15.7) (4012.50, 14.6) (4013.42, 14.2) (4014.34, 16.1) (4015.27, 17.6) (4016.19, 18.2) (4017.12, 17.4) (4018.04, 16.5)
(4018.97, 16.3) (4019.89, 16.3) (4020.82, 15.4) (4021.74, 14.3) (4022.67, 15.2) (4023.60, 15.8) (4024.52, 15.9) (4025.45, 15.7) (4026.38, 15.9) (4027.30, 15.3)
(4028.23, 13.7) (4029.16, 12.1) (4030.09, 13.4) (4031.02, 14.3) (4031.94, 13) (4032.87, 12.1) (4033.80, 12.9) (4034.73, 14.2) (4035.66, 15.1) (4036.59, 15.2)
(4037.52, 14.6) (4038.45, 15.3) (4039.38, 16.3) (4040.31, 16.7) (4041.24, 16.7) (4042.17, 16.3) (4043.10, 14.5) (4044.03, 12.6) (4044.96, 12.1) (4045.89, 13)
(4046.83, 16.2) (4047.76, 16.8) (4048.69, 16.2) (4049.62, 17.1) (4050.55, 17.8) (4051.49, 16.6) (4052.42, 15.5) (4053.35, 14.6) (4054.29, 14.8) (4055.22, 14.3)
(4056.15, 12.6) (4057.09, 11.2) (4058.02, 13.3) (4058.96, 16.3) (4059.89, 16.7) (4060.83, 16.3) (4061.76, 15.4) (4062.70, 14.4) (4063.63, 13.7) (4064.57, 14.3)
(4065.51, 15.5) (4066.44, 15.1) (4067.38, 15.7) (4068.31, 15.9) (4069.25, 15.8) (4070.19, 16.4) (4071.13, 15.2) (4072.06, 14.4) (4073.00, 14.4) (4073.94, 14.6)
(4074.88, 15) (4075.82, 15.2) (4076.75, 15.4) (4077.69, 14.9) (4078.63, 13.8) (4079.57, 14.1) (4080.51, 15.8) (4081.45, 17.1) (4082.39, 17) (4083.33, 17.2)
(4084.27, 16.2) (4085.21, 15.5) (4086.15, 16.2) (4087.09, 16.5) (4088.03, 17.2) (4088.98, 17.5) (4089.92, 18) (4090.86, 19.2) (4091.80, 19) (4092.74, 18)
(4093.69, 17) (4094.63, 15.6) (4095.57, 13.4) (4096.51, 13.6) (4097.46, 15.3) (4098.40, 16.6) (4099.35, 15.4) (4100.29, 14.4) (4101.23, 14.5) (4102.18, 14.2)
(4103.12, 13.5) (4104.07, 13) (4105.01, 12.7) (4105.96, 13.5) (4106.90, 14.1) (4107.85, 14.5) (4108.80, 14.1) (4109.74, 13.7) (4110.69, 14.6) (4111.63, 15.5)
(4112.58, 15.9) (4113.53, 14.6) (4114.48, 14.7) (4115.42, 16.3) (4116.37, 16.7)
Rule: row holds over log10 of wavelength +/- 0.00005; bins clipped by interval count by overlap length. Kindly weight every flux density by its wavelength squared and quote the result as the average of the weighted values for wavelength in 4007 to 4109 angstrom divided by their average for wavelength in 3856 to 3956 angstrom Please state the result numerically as 1.63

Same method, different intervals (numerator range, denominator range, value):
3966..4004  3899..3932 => 1.08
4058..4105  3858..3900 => 1.69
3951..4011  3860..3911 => 1.16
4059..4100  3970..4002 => 1.36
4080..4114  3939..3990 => 1.69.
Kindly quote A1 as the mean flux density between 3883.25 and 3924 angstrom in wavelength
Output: 11.3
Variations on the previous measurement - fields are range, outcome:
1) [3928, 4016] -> 10.8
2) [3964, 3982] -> 8.28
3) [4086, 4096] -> 17.1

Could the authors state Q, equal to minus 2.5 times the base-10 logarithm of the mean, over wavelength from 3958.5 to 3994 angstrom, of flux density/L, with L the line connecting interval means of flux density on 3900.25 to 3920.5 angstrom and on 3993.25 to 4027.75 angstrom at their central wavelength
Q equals 0.38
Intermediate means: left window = 12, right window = 15.4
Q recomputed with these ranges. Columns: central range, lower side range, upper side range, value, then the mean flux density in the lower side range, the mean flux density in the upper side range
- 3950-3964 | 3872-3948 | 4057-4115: 0.09 mag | 9.82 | 15.3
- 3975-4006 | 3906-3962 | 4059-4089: -0.10 mag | 9.88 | 15.6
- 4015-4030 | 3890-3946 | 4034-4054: -0.09 mag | 10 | 15.4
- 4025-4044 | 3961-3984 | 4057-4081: -0.15 mag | 8.51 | 15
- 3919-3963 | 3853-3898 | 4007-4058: 0.32 mag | 10.2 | 15.1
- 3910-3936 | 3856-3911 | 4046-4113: 0.14 mag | 10.5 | 15.4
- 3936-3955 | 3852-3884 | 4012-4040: 0.36 mag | 9.96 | 15.1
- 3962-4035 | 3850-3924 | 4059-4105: 0.06 mag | 10.7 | 15.6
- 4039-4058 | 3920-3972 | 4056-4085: -0.08 mag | 8.54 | 15.2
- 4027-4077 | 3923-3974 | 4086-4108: -0.12 mag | 8.31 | 15.5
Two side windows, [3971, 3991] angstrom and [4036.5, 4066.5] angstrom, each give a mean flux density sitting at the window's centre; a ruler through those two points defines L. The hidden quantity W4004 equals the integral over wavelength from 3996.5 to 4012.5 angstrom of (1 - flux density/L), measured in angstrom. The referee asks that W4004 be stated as -3.0 angstrom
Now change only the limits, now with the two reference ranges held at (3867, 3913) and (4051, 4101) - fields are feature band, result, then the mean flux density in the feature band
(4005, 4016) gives -1.4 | 15.6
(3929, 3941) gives 6.2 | 5.65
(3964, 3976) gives 6.0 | 6.38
